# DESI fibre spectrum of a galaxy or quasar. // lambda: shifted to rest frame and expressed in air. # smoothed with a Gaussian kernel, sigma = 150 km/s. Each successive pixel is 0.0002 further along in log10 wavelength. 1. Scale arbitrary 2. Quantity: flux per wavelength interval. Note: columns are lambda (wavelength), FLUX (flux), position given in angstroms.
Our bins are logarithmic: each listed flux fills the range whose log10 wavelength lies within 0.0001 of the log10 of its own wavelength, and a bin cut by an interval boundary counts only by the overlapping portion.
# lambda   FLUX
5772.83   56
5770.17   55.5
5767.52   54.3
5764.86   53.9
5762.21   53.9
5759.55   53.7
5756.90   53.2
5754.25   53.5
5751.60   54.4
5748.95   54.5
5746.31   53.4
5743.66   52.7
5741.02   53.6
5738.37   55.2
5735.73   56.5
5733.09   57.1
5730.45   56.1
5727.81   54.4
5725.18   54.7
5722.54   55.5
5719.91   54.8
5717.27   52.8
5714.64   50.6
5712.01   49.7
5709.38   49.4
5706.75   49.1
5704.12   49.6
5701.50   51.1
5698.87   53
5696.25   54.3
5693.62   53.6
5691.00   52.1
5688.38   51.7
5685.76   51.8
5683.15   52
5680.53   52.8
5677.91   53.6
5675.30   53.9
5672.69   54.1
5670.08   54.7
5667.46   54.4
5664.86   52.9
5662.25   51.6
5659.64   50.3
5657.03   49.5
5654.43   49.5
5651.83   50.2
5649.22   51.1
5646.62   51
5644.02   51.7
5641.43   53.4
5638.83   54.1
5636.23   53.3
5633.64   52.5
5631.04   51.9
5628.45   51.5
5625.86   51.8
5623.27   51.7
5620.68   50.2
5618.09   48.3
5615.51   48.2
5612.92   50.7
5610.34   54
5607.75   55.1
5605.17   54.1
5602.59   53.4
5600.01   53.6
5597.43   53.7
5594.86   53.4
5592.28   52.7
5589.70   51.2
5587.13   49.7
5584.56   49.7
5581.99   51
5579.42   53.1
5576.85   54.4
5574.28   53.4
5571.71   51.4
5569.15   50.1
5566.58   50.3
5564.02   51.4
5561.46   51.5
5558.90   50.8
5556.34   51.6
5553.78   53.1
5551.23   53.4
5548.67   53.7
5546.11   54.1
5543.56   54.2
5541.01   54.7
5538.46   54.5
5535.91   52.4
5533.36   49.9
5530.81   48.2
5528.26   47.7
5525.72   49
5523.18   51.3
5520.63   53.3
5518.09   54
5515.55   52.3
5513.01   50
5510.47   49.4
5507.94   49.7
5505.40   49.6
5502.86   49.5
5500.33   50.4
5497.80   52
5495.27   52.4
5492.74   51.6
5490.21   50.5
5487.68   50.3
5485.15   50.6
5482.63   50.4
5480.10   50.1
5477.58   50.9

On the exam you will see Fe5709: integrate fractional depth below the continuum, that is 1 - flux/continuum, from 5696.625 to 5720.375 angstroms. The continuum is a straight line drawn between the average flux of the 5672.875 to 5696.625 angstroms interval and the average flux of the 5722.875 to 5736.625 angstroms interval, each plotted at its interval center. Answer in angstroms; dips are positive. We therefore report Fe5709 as 1.4 angstroms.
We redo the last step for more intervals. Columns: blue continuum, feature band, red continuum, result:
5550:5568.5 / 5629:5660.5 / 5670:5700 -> 0.6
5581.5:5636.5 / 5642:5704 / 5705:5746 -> 0.7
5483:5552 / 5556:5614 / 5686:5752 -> -0.2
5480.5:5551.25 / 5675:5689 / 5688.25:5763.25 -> 0.1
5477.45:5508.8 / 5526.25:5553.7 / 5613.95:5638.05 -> -0.8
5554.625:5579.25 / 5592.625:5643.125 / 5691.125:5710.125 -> -0.7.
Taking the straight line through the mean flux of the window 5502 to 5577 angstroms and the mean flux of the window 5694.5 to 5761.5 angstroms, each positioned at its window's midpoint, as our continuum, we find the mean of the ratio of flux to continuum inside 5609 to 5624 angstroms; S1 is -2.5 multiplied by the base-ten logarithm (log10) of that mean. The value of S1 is 0.04 mag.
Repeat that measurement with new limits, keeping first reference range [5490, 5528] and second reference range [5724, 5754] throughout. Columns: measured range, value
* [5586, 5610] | -0.01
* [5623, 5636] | 0.02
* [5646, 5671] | 0.04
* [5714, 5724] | 0.02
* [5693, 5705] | 0.04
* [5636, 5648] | 0.01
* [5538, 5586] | -0.01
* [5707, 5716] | 0.09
